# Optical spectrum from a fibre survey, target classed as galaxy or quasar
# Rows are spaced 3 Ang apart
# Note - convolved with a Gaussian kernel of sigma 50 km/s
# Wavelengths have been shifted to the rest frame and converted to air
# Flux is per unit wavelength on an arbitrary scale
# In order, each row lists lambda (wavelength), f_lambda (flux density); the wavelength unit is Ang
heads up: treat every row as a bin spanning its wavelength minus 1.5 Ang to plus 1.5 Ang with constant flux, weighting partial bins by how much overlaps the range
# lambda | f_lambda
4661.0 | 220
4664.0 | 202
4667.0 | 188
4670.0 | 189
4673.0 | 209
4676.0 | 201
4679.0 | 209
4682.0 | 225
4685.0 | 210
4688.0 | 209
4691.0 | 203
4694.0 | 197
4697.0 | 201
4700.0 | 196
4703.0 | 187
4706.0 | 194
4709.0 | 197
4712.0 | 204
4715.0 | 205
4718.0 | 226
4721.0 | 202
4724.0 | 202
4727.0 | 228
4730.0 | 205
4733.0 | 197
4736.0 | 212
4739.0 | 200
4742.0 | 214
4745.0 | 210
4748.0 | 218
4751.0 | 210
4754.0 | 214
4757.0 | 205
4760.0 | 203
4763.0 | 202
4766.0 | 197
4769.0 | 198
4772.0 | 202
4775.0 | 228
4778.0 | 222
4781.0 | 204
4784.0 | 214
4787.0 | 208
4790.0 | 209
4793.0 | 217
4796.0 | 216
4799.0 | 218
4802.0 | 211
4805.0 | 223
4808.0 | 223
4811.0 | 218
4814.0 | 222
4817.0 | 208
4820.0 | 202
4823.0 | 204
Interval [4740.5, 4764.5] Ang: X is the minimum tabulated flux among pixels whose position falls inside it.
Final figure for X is 202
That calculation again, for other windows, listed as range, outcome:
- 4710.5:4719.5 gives 204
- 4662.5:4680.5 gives 188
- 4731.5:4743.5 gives 197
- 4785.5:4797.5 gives 208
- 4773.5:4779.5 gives 222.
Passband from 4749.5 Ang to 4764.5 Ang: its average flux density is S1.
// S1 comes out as 207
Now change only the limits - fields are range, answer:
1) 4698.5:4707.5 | 192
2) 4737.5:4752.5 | 210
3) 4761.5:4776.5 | 205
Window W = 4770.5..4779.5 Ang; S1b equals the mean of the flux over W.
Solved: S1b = 217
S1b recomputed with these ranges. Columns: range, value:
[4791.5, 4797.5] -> 216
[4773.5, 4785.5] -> 217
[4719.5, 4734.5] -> 207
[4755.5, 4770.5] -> 201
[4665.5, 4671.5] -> 188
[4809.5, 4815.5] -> 220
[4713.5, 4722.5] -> 211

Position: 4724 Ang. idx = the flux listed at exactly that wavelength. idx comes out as 202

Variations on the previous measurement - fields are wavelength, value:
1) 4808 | 223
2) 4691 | 203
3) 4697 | 201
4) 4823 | 204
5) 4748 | 218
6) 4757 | 205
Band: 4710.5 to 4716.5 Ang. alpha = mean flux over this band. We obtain 204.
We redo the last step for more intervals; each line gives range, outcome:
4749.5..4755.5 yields 212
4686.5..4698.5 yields 202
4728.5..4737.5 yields 205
